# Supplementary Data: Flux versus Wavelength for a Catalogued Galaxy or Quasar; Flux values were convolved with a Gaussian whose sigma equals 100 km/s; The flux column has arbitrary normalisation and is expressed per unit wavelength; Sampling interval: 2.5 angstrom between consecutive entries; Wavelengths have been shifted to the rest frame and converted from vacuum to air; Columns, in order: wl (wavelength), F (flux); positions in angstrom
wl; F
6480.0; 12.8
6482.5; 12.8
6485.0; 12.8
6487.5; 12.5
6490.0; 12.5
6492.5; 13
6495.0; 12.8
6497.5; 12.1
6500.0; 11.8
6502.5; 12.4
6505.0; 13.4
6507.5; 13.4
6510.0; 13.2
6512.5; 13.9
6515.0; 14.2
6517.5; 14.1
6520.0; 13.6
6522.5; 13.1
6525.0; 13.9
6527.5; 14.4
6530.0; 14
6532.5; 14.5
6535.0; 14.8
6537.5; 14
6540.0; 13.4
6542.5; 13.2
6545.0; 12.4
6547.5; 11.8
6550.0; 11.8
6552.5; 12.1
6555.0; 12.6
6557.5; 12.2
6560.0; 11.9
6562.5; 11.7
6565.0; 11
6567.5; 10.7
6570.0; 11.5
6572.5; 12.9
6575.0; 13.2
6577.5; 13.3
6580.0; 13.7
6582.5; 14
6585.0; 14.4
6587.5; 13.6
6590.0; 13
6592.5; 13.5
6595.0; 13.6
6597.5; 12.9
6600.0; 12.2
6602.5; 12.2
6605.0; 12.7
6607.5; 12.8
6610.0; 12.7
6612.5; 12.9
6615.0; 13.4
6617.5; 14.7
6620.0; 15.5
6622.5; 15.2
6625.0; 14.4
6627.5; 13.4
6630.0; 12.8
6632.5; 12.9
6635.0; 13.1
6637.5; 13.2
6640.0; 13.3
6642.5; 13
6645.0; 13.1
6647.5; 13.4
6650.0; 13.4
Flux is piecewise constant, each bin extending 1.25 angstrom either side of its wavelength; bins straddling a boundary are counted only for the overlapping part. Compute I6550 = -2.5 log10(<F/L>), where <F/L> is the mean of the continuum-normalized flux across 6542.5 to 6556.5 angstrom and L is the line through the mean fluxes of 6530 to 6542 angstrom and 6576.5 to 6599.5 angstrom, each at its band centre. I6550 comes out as 0.14 mag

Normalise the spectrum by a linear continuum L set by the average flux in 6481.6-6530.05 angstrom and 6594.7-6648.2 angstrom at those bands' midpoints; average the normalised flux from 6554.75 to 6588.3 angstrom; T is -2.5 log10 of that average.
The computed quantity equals 0.055 mag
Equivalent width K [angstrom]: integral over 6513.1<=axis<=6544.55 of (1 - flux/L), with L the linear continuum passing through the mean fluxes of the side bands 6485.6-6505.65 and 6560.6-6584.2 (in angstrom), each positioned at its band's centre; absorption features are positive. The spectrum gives -3.5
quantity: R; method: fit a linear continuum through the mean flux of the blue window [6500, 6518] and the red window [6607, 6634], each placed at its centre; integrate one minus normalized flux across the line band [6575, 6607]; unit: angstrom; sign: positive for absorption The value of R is 0.9 angstrom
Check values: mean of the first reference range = 13.4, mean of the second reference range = 13.7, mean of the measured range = 13.2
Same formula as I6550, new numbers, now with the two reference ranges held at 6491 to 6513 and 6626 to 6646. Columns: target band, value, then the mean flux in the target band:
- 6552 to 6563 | 0.07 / 12.1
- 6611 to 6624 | -0.10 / 14.3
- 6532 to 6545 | -0.07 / 13.8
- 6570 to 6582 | -0.01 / 13.1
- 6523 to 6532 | -0.09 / 14.1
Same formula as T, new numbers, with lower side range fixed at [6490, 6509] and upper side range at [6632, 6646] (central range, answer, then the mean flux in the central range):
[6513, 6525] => -0.08 mag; 13.8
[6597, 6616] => 0.03 mag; 12.7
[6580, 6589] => -0.08 mag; 13.9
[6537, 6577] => 0.05 mag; 12.3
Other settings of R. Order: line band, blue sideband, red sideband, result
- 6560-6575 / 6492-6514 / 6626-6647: 1.48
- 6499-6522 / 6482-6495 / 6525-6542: 0.12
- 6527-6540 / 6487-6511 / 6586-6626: -1.30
